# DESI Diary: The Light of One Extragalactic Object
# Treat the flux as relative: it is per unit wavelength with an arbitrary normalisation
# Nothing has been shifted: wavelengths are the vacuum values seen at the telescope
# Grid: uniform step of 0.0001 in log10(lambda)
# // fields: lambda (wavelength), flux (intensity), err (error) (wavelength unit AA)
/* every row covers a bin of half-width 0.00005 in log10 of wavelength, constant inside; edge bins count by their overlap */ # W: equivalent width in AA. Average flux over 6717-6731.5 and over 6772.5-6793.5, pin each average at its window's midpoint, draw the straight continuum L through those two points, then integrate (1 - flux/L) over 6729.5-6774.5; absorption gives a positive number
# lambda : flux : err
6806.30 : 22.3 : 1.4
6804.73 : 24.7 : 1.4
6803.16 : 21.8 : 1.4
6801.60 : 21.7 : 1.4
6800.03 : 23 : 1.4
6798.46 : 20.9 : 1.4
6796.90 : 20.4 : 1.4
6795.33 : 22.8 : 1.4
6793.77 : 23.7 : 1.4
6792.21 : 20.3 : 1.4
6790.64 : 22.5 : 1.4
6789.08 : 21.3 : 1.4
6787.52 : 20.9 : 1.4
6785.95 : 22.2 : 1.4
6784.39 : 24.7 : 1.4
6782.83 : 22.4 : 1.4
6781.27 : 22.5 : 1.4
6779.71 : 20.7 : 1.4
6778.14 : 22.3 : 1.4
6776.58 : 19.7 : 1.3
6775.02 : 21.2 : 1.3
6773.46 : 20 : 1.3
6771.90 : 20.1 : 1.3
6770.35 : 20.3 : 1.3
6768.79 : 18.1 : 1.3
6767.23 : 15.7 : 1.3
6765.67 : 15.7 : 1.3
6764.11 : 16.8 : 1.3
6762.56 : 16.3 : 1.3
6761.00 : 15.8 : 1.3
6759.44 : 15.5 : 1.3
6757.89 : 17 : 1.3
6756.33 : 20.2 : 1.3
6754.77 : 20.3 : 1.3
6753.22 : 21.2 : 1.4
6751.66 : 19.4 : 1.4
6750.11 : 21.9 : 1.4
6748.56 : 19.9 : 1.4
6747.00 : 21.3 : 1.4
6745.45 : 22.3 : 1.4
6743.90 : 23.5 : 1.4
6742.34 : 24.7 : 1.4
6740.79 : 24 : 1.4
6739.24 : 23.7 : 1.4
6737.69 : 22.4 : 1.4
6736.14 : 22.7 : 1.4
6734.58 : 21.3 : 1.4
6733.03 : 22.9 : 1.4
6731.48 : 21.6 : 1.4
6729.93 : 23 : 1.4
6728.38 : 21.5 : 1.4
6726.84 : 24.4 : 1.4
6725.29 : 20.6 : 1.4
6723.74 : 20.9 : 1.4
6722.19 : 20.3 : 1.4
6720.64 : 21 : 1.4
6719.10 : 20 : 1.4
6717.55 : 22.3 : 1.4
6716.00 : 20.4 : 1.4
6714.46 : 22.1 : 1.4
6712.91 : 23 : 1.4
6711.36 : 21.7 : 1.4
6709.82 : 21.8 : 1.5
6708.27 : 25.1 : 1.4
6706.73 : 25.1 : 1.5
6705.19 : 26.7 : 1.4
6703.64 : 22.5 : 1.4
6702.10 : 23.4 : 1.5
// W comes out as 2.8 AA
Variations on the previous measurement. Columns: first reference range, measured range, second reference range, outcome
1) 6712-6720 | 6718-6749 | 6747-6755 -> -1.5 AA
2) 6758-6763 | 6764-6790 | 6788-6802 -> -2.2 AA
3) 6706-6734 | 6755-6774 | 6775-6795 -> 3.7 AA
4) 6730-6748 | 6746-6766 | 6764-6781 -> 2.3 AA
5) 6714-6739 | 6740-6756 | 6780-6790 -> 0.1 AA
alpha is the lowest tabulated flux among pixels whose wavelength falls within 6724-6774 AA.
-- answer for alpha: 15.5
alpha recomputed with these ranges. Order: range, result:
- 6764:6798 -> 15.7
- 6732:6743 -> 21.3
